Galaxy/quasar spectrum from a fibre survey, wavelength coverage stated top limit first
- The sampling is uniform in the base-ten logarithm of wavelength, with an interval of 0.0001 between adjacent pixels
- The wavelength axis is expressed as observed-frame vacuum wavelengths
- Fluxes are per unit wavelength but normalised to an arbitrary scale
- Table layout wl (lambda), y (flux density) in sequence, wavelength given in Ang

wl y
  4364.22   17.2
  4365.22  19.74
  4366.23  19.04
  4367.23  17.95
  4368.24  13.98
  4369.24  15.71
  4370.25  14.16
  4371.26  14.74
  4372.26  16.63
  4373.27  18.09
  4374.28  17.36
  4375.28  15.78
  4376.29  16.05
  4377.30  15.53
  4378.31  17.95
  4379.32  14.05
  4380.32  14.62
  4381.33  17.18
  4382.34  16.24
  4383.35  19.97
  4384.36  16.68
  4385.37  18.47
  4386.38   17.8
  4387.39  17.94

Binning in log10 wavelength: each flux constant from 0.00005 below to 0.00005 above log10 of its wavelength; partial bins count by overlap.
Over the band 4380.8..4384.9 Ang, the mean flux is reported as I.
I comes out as 17.5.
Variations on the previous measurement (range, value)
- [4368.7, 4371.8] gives 14.9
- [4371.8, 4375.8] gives 17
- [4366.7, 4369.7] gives 16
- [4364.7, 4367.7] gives 18.9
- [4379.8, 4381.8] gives 15.9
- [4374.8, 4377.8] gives 15.8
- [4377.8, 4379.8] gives 16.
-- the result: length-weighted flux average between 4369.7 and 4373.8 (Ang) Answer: 15.9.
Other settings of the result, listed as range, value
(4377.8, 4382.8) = 16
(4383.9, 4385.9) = 17.6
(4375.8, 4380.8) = 15.7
